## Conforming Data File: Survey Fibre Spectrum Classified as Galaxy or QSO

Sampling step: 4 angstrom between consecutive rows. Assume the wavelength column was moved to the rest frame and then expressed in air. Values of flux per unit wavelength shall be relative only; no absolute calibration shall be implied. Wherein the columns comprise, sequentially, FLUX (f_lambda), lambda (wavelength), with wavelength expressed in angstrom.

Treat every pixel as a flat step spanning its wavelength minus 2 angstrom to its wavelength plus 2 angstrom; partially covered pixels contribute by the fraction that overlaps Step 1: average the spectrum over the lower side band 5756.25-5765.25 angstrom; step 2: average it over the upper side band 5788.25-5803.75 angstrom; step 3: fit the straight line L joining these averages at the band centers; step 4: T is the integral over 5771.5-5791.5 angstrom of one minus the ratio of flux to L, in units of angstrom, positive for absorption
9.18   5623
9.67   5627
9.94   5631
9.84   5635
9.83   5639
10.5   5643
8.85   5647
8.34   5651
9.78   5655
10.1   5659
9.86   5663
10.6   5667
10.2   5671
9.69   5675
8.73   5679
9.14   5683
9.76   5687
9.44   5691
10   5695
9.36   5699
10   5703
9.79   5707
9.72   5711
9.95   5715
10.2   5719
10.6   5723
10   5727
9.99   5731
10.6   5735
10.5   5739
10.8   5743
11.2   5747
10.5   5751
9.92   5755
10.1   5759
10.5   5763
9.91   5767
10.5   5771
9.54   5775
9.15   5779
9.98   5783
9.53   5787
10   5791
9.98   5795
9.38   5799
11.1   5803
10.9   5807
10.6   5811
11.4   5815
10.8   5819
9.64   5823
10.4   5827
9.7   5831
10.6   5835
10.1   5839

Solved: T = 0.9 angstrom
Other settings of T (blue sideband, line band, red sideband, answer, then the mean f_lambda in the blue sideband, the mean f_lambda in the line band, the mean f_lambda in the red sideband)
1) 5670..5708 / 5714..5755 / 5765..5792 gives -3.1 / 9.59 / 10.4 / 9.79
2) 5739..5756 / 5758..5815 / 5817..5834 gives 1.5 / 10.6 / 10.1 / 10.2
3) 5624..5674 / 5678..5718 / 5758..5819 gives 1.2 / 9.78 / 9.63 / 10.2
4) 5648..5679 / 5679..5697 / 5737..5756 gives 0.9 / 9.7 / 9.49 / 10.6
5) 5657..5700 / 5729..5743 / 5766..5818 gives -0.7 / 9.72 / 10.4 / 10.2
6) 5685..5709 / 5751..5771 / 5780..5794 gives -0.8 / 9.72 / 10.2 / 9.8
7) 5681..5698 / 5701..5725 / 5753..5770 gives -0.7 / 9.57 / 10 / 10.1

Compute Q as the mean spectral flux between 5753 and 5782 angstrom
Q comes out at 9.95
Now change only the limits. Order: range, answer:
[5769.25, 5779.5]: 9.8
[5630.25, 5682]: 9.7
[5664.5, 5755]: 10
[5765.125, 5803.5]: 9.86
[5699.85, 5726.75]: 10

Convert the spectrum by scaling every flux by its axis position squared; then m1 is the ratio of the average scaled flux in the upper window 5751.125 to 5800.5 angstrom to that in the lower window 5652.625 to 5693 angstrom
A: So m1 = 1.1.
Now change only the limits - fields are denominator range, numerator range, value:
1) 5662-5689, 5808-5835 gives 1.13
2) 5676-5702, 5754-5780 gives 1.09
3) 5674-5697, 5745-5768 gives 1.13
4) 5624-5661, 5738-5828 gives 1.12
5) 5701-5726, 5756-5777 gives 1.02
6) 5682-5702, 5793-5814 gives 1.13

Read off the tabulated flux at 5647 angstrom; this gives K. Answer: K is 8.85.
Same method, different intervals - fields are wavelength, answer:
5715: 9.95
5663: 9.86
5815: 11.4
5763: 10.5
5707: 9.79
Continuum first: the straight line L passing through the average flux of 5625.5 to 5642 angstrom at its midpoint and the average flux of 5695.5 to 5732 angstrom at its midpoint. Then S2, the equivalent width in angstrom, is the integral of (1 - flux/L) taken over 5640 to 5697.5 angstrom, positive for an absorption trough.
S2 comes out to 1.5 angstrom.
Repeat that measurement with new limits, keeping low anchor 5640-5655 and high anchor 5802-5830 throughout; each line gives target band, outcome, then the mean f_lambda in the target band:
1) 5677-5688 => 0.52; 9.16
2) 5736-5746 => -0.63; 10.7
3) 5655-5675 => -1.31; 10.1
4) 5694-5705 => -0.03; 9.77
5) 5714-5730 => -0.44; 10.2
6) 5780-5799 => 1.19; 9.78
